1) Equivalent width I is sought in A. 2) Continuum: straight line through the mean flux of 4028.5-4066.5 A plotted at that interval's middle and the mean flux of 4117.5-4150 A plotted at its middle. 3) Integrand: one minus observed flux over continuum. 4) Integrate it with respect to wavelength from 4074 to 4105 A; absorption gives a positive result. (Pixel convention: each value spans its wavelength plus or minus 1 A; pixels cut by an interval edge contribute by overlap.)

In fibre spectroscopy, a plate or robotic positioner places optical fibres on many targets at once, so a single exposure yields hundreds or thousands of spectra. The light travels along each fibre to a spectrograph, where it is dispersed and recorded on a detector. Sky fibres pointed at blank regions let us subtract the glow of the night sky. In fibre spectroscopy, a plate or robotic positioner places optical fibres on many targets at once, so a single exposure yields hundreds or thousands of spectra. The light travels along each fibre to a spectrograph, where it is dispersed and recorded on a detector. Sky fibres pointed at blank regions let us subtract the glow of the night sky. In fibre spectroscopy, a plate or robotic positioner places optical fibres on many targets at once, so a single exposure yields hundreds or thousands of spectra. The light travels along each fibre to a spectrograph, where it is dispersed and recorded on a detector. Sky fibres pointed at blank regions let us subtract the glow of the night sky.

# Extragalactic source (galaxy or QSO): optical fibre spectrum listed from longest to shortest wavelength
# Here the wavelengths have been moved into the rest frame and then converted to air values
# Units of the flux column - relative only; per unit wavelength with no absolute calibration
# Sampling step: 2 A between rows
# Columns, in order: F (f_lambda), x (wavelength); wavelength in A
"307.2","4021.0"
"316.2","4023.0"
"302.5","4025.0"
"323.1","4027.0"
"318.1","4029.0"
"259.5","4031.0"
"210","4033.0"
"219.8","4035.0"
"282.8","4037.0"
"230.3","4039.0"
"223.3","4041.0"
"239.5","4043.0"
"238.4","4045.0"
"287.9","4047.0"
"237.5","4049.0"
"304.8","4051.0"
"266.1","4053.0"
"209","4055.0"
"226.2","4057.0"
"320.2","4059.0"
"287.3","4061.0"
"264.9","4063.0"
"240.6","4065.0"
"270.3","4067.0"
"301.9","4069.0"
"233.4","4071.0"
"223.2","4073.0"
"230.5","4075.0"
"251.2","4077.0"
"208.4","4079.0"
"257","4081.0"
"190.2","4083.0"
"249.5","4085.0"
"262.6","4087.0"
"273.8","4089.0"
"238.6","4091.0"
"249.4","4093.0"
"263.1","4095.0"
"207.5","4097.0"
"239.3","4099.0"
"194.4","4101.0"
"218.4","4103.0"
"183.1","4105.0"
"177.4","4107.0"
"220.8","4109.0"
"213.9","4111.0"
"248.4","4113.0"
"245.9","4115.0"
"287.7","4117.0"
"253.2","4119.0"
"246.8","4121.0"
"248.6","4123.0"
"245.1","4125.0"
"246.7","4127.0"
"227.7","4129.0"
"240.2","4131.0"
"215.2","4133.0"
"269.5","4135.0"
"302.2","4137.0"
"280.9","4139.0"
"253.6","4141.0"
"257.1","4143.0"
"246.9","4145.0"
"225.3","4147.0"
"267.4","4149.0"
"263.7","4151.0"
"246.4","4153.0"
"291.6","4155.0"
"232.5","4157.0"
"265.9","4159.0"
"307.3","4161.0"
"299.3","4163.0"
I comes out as 2.4 A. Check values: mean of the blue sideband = 255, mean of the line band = 234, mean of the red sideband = 252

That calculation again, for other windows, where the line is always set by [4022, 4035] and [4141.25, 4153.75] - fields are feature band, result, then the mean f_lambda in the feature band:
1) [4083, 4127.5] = 4.5 A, 236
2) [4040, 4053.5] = 1.0 A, 256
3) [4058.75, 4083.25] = 1.8 A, 252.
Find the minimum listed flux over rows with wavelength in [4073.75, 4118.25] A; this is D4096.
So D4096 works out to 177.4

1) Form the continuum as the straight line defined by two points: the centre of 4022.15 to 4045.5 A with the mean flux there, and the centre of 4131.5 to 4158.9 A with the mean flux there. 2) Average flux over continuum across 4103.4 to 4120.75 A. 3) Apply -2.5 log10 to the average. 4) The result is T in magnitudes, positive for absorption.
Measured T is 0.13 mag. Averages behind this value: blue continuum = 264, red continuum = 258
